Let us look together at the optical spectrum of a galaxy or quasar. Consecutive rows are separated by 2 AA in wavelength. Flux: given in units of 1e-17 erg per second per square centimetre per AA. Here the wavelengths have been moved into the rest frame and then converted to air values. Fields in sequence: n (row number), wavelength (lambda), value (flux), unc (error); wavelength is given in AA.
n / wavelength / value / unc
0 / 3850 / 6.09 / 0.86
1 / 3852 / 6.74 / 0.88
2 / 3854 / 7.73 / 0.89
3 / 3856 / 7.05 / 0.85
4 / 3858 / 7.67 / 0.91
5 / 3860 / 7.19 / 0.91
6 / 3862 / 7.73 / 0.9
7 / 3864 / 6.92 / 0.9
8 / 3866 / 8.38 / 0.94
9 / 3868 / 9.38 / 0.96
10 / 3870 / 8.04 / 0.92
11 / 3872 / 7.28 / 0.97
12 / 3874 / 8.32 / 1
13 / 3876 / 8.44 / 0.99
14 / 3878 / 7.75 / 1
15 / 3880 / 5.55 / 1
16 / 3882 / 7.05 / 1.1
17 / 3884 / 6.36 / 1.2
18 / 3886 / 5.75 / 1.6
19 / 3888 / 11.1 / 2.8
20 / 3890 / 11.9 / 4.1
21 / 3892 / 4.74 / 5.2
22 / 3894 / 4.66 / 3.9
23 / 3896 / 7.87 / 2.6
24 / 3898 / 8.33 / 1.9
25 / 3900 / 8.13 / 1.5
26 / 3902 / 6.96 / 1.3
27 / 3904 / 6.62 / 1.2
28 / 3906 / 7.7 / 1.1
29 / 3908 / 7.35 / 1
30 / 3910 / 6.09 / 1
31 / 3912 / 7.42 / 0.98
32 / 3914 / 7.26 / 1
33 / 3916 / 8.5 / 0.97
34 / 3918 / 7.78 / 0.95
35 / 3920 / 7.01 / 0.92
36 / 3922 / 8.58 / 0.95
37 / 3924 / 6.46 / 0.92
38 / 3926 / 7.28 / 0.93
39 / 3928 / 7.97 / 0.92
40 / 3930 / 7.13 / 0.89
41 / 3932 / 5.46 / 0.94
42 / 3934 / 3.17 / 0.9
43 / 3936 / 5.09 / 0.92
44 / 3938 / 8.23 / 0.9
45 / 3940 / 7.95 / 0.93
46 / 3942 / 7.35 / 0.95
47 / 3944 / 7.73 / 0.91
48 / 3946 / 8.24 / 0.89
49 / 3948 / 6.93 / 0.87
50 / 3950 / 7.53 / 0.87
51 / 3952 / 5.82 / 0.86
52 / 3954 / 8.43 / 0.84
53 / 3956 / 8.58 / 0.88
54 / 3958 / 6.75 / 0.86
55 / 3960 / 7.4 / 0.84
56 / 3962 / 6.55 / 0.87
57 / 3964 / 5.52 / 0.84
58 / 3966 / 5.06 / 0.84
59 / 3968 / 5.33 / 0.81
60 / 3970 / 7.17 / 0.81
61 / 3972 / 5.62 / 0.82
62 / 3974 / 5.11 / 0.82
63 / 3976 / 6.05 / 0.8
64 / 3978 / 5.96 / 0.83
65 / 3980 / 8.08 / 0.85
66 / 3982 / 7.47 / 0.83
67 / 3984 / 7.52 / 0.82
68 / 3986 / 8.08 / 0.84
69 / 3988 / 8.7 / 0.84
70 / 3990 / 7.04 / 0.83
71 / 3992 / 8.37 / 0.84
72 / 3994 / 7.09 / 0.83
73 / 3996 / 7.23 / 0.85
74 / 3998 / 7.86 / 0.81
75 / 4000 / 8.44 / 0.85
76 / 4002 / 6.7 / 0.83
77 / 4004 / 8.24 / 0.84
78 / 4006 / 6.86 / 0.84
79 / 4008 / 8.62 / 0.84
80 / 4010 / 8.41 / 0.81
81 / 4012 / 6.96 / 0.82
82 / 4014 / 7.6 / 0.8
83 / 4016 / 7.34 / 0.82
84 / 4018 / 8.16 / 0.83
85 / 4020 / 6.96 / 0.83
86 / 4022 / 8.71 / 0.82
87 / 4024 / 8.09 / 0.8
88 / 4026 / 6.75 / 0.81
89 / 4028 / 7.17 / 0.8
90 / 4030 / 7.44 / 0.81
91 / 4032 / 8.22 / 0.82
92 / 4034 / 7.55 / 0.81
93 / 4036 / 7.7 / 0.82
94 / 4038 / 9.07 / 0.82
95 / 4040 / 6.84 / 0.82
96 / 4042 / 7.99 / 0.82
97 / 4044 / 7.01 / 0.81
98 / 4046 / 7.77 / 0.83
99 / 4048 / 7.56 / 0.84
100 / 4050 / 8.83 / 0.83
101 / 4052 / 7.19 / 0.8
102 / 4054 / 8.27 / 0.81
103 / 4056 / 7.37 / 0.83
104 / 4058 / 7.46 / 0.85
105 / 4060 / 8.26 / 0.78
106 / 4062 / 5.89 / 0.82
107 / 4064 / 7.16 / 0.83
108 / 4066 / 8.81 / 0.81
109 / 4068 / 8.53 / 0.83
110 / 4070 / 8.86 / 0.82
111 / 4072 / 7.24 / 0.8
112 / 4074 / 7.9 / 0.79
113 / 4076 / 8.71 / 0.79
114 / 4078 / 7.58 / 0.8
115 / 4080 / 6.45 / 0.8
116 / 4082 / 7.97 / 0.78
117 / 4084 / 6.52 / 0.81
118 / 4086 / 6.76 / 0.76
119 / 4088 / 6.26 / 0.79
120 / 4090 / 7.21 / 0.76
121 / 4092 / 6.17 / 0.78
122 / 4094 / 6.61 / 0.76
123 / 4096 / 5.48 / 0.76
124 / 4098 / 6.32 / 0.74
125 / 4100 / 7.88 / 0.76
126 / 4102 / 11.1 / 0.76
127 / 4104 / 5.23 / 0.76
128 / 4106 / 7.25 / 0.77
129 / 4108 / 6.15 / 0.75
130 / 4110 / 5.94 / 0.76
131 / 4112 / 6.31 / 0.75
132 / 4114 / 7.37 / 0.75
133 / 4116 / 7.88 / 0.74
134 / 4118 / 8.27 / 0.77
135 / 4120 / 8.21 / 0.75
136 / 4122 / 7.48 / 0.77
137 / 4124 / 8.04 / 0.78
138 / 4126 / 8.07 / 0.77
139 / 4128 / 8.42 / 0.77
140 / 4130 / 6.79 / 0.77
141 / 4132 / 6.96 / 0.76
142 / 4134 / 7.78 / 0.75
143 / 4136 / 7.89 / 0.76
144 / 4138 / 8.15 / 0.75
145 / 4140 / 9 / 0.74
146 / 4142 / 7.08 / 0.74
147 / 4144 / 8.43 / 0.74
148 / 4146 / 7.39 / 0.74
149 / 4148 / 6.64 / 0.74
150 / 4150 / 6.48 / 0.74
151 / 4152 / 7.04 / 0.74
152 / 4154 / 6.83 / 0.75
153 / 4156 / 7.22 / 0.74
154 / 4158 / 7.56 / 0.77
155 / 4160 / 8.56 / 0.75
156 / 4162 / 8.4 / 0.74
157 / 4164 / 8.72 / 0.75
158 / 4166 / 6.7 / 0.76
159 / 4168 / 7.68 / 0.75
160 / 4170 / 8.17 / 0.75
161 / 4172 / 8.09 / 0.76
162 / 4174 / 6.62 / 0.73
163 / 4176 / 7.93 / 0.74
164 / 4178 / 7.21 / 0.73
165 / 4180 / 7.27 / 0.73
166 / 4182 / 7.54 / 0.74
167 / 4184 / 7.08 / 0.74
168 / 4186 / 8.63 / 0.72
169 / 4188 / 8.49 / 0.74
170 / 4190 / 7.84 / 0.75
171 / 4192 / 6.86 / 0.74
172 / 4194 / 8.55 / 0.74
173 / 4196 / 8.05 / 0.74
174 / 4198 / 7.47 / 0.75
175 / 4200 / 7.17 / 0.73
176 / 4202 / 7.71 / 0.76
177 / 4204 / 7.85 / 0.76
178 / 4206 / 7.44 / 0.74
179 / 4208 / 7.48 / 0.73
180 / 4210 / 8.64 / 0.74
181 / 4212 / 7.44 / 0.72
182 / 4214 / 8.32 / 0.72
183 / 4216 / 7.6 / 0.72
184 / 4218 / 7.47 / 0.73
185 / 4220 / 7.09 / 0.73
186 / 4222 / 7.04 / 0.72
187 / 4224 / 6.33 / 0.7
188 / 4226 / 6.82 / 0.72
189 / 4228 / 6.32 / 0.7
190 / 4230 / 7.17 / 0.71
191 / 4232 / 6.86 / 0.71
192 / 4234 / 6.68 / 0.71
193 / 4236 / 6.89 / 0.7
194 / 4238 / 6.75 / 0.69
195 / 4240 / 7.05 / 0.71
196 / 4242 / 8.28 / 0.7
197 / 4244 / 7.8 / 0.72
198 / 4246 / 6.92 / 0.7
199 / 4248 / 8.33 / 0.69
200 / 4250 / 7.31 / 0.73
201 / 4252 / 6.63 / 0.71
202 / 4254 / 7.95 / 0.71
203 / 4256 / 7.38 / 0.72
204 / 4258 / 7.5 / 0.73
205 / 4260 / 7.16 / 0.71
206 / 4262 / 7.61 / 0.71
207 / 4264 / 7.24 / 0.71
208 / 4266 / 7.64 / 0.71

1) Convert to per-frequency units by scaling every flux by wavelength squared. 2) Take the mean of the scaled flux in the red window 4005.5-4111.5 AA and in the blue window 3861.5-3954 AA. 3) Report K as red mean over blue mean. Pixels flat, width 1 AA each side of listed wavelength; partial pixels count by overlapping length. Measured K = 1.10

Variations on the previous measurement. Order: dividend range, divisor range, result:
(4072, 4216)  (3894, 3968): 1.18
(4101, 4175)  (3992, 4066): 1.04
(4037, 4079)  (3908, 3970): 1.19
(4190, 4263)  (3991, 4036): 1.07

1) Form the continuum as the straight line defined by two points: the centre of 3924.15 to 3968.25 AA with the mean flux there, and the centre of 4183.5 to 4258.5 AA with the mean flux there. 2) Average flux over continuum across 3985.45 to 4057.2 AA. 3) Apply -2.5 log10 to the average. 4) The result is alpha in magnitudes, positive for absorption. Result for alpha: -0.11 mag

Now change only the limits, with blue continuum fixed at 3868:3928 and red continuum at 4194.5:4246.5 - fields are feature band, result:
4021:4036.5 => -0.04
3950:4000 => 0.07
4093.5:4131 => 0.01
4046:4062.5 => -0.03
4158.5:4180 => -0.06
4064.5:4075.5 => -0.11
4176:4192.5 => -0.04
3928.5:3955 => 0.09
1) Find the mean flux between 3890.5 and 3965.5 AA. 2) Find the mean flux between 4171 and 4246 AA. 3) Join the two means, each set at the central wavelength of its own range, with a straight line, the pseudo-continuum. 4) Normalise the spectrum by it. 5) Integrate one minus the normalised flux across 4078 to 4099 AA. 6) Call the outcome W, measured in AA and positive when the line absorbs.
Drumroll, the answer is 1.9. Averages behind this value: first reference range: 7.06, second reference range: 7.45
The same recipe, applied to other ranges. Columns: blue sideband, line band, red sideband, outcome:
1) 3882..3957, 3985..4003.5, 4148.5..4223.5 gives -0.9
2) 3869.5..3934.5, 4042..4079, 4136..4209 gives -1.5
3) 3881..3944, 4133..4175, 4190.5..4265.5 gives -1.7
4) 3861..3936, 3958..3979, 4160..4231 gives 3.9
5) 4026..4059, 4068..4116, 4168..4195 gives 3.4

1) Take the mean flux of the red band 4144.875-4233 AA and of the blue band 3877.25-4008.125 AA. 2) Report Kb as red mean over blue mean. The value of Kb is 1.05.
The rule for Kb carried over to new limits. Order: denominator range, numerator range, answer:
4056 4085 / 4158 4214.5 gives 1.02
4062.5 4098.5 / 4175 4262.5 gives 1.03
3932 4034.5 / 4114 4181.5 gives 1.07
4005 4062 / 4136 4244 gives 0.98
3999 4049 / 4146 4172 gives 0.98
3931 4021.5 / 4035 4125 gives 1.05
